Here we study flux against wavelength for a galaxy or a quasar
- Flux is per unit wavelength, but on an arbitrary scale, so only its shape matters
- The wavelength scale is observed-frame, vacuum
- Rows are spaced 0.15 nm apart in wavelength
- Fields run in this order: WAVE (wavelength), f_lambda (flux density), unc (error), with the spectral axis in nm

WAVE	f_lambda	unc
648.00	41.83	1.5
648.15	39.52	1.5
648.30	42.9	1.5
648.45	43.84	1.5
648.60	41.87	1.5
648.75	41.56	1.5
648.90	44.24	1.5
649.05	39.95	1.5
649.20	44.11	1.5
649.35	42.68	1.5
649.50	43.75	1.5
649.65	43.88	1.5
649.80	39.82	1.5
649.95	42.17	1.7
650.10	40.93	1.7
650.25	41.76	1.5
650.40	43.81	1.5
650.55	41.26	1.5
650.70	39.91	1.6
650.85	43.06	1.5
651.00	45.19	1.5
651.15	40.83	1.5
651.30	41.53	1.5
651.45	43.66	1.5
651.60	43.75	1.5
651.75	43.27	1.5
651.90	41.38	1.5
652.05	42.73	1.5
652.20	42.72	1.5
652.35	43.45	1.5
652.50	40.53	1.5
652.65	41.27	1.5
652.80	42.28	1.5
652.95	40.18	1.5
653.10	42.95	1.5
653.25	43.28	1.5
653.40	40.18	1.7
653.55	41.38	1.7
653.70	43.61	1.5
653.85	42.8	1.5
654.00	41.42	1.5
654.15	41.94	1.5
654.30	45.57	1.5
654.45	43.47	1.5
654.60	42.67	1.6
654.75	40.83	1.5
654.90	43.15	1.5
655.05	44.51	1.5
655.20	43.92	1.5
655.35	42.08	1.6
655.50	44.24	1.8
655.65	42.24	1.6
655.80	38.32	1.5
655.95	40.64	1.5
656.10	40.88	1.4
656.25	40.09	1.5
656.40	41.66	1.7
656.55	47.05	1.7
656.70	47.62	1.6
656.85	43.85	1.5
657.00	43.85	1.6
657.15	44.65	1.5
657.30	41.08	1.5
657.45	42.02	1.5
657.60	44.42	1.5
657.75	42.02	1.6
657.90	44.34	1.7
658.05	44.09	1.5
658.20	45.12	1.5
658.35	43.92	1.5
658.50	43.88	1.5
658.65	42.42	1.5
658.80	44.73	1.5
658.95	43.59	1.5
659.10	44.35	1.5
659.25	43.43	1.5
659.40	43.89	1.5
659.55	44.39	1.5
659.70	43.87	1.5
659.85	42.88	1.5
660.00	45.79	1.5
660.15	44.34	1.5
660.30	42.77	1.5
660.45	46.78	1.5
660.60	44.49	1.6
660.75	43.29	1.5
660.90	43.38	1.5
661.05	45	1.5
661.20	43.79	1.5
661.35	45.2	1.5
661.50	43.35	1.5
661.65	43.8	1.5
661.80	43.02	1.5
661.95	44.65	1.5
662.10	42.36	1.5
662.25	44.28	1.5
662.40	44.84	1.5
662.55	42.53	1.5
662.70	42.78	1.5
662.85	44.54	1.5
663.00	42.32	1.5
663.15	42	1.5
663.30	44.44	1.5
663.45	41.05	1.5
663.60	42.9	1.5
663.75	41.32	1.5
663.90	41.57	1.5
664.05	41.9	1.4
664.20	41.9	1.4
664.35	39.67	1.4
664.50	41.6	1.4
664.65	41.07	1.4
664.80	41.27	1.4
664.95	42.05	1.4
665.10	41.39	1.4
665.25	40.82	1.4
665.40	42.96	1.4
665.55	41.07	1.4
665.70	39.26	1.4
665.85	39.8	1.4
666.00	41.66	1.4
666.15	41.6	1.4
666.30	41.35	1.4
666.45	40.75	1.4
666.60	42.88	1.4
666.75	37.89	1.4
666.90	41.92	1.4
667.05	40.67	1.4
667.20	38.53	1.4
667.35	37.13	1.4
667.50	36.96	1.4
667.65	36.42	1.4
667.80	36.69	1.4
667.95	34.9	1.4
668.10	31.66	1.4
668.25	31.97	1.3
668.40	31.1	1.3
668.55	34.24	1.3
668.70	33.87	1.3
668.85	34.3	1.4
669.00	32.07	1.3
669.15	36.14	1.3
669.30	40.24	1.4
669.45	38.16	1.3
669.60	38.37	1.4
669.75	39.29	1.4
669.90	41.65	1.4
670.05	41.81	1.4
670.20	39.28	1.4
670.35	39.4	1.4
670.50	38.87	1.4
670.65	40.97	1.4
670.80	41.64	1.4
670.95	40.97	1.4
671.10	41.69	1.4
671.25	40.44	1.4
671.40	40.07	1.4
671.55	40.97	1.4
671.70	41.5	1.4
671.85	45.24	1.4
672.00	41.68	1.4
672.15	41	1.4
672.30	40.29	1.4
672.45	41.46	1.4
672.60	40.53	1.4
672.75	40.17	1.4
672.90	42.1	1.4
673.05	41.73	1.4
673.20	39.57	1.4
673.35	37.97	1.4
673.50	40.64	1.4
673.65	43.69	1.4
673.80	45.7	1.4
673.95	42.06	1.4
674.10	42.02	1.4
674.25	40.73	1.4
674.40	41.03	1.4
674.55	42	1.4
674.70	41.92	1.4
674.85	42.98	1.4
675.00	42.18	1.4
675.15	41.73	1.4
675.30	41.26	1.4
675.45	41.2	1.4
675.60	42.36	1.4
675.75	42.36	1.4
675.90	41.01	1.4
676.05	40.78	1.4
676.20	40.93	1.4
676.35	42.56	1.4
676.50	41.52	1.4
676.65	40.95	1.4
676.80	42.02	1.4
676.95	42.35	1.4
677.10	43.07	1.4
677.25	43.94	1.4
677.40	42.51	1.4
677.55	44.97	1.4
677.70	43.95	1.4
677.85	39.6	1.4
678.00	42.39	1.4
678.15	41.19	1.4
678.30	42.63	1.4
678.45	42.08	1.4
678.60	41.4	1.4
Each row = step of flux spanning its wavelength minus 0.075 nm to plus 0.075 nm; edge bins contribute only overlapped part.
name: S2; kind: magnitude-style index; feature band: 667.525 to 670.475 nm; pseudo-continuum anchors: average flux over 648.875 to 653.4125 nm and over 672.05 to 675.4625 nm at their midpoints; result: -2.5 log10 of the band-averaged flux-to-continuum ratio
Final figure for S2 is 0.14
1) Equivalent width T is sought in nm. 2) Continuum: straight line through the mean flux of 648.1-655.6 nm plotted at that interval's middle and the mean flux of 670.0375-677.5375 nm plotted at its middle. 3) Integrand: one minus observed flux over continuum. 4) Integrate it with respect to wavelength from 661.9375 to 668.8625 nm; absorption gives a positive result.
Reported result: 0.30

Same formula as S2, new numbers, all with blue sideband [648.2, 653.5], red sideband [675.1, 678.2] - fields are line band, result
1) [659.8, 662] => -0.050 mag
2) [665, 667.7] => 0.051 mag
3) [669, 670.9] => 0.073 mag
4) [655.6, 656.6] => 0.022 mag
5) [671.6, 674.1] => 0.013 mag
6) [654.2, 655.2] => -0.028 mag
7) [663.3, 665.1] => 0.014 mag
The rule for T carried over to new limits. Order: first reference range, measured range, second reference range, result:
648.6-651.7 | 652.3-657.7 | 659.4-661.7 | 0.078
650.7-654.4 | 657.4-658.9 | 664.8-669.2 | -0.110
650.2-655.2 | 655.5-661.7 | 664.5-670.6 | -0.408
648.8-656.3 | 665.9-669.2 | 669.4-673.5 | 0.316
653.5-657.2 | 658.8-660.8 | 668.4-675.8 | -0.093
